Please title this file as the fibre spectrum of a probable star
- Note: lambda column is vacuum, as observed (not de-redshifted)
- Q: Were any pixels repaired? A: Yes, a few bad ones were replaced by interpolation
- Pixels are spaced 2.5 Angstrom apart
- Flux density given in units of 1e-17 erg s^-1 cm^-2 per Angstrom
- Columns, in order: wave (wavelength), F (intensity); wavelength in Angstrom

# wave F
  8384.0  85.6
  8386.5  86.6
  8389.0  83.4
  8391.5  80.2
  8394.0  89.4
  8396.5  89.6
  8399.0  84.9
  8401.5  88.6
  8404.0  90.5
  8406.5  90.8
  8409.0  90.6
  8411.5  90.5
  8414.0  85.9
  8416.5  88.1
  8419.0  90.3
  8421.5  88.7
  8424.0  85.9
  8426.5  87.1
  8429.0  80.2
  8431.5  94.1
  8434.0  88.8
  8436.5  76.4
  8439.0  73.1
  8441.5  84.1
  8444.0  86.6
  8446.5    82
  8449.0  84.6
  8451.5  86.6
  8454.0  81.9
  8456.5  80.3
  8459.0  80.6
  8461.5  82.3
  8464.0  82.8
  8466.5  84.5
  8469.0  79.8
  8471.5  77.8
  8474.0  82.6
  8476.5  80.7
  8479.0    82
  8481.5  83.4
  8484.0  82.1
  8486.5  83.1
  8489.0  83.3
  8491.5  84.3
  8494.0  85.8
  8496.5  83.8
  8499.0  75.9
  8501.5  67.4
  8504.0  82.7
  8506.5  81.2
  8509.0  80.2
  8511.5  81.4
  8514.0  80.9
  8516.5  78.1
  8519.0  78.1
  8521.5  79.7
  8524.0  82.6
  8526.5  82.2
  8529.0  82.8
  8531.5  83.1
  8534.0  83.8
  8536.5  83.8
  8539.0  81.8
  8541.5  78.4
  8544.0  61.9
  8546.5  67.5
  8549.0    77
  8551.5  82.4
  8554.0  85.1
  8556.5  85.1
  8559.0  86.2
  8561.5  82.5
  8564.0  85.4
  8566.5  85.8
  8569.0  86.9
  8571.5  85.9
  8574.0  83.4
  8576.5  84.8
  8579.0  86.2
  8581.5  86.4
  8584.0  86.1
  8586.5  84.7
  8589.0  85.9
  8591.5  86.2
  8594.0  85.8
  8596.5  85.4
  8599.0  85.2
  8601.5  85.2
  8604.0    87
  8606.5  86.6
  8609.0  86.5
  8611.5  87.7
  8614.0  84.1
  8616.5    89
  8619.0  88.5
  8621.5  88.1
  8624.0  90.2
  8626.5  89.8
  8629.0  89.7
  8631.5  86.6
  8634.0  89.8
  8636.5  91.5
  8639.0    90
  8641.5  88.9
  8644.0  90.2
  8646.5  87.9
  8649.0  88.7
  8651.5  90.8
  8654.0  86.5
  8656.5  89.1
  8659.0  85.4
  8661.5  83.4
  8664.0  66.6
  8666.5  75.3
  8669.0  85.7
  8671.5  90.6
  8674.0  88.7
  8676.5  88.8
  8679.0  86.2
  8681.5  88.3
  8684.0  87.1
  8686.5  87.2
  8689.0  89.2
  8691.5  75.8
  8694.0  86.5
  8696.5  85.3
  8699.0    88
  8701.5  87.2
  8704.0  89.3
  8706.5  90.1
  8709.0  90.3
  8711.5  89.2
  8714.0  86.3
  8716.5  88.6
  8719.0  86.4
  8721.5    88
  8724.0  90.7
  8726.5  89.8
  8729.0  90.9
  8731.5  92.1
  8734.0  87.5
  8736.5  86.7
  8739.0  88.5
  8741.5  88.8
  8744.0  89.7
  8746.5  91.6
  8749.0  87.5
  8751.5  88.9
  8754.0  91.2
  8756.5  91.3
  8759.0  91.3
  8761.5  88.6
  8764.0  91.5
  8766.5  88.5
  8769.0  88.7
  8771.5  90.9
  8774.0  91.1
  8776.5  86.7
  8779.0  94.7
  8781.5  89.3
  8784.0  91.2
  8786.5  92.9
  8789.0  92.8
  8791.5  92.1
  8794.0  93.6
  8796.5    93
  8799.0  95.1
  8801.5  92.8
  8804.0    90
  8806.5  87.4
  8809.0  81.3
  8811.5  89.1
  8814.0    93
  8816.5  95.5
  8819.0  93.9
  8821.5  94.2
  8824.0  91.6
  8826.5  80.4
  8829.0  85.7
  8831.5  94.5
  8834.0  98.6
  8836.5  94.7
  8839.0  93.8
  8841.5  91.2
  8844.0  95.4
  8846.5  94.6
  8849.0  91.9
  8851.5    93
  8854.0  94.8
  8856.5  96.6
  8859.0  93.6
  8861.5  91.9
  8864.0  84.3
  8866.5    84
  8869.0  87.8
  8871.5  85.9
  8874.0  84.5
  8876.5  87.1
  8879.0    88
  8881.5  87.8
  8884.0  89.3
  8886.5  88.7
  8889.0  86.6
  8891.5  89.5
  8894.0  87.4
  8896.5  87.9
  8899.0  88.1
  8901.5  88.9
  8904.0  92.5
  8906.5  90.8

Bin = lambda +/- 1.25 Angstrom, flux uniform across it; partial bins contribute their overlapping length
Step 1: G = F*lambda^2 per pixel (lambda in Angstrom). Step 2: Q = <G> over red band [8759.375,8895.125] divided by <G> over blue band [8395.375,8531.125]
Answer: 1.2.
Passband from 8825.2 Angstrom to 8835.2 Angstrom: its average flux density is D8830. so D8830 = 89.8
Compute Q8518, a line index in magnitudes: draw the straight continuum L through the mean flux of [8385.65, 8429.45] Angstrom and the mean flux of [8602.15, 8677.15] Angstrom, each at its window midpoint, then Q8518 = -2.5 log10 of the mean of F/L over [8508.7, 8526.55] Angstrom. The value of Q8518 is 0.09 mag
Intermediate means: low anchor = 87.4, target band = 80.3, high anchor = 87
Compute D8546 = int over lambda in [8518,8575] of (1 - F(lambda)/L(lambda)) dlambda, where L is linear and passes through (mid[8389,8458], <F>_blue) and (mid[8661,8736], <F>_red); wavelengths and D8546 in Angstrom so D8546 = 3.2 Angstrom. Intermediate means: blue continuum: 85.9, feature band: 81.4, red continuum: 86.7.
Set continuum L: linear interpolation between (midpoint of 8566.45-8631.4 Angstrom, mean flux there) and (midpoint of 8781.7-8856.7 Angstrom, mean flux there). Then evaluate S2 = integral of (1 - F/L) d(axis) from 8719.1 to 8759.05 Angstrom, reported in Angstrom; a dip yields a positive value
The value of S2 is 0.2 Angstrom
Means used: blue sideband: 86.6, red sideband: 92.1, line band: 89.5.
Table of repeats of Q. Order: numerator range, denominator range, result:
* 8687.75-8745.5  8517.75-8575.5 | 1.13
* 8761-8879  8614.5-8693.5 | 1.09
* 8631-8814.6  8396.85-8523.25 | 1.13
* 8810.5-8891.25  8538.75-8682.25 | 1.12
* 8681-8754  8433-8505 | 1.14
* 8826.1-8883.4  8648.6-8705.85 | 1.10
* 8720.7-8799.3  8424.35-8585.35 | 1.17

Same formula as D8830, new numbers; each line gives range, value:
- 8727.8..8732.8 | 91.5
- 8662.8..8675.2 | 81.4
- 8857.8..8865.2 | 89.9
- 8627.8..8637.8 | 89.4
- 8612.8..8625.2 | 88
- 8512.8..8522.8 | 79.2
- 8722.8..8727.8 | 90.3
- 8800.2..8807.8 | 90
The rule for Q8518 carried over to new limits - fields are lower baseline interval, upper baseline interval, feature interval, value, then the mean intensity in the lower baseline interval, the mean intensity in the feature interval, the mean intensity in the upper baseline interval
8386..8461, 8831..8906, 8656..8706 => 0.040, 85.6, 85.2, 90.4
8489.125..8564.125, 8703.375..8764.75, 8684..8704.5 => 0.020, 80.3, 86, 89.4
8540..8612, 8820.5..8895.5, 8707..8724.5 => -0.020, 83.5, 88.5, 90.2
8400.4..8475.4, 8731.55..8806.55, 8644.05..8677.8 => 0.041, 84.9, 85.4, 90.5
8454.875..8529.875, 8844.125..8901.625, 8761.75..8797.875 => -0.047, 81.1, 91.2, 89.4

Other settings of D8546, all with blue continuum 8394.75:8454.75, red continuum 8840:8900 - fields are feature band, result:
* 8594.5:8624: 0.3 Angstrom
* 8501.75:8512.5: 0.8 Angstrom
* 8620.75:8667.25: 0.6 Angstrom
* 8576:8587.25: 0.2 Angstrom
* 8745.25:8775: -0.4 Angstrom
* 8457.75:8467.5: 0.5 Angstrom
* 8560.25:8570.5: 0.3 Angstrom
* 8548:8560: 0.6 Angstrom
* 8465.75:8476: 0.7 Angstrom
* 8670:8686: 0.0 Angstrom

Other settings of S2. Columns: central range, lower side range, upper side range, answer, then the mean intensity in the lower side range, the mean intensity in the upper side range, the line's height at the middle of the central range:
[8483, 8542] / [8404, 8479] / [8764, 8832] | 3.15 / 84.5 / 90.7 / 85.7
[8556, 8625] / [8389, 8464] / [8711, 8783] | 1.15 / 85.5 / 89.5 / 87.6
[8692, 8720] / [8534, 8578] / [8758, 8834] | -0.09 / 81.5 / 90.8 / 87.3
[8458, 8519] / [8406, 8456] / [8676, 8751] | 3.60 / 85.7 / 88.1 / 86.1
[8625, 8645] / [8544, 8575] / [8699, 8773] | -1.05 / 81.9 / 89.3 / 85.1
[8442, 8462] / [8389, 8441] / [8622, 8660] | 0.87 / 86.6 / 89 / 87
